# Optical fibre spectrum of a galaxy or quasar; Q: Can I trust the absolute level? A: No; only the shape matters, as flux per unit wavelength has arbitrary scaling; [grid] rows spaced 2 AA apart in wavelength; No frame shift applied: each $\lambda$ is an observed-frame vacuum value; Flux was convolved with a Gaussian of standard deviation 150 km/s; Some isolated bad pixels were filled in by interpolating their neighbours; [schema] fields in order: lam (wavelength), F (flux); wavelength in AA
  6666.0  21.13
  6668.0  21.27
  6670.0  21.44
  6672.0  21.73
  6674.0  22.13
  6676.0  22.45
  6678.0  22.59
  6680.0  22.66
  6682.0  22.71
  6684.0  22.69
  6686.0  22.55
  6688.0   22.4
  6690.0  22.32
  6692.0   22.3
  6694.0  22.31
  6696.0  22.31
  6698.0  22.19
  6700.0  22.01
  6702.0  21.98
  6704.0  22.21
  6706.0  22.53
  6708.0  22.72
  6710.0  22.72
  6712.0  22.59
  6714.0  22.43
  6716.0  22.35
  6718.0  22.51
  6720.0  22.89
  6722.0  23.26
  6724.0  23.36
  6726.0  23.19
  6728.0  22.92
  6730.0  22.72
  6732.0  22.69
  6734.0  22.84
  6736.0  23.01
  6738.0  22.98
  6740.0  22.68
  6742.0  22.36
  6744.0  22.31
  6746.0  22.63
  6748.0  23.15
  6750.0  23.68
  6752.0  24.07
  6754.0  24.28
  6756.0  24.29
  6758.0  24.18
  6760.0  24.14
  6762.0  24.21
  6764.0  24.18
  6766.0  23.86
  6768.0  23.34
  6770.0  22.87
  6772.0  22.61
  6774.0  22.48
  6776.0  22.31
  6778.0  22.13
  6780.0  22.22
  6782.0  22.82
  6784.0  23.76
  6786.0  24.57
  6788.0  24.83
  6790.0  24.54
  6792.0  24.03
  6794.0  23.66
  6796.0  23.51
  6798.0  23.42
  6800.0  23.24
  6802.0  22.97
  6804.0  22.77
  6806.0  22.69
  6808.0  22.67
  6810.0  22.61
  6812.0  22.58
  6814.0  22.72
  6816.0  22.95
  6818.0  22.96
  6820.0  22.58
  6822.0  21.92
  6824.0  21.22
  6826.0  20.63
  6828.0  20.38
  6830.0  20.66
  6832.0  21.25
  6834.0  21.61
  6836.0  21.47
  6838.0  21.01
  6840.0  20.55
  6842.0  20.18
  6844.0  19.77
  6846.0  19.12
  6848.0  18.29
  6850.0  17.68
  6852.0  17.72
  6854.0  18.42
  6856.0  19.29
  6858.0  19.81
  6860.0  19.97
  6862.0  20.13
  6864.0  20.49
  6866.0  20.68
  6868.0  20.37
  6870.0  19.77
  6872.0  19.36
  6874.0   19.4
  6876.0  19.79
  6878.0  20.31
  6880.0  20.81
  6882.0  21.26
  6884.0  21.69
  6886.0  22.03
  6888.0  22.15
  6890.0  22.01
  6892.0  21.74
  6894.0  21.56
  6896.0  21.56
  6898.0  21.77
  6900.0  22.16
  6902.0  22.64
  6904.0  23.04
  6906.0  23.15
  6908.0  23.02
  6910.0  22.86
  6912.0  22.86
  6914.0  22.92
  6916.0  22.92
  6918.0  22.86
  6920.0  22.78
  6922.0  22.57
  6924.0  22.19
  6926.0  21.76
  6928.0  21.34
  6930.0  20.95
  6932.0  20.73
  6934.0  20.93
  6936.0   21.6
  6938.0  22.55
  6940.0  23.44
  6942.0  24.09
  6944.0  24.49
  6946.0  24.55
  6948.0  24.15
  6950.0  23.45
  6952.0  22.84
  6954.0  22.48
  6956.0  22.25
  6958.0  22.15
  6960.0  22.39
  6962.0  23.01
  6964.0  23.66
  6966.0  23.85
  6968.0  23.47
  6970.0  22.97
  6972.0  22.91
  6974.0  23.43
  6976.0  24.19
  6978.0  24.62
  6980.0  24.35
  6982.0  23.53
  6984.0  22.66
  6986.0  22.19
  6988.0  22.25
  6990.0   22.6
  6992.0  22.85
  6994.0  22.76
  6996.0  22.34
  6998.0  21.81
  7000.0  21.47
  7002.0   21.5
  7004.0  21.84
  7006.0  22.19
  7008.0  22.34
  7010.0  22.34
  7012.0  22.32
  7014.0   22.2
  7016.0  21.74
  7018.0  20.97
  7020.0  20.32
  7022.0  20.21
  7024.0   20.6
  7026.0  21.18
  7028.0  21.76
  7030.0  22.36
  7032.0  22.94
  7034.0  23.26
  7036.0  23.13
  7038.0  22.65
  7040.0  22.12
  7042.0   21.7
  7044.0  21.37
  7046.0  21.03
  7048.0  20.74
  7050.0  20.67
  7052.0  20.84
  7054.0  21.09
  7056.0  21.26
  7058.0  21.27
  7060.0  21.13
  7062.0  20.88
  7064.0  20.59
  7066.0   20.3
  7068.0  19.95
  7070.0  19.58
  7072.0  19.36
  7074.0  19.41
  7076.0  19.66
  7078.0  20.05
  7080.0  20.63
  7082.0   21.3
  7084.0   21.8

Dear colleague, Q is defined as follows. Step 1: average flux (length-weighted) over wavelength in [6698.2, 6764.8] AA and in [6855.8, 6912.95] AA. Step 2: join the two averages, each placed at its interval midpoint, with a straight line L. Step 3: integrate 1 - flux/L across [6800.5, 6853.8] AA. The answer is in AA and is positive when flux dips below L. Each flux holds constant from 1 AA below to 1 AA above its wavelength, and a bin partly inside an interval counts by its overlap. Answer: 1.8 AA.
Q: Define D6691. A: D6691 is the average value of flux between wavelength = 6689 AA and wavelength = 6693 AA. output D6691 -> 22.3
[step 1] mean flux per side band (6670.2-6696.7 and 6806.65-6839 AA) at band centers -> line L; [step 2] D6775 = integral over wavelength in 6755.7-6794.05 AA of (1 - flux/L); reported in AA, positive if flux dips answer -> -2.6 AA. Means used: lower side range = 22.4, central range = 23.5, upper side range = 21.8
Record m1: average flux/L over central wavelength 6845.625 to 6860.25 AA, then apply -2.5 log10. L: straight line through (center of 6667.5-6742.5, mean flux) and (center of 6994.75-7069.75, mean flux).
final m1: 0.18 mag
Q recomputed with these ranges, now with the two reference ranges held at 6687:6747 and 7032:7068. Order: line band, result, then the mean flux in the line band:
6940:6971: -2.2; 23.3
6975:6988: -1.1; 23.5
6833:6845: 0.8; 20.8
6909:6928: -0.6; 22.6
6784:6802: -1.3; 23.9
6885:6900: 0.1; 21.9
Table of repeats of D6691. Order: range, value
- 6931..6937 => 21.1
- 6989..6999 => 22.5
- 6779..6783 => 22.5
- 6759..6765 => 24.2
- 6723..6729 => 23.2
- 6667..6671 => 21.4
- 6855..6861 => 19.7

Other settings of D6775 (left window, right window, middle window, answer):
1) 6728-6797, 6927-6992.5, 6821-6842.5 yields 2.0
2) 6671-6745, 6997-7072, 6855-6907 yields 2.2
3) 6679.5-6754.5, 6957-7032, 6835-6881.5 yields 5.8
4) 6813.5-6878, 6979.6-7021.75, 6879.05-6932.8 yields -2.7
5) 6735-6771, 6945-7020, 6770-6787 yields 0.4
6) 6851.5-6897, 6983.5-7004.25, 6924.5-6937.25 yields 0.0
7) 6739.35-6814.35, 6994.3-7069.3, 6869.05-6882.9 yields 1.5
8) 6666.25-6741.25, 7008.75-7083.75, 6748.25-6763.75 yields -1.2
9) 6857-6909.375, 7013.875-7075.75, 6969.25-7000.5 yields -2.6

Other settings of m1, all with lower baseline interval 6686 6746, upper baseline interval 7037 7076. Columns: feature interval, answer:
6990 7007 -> -0.05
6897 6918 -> -0.06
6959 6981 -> -0.11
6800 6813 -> -0.03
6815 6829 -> 0.01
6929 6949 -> -0.07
